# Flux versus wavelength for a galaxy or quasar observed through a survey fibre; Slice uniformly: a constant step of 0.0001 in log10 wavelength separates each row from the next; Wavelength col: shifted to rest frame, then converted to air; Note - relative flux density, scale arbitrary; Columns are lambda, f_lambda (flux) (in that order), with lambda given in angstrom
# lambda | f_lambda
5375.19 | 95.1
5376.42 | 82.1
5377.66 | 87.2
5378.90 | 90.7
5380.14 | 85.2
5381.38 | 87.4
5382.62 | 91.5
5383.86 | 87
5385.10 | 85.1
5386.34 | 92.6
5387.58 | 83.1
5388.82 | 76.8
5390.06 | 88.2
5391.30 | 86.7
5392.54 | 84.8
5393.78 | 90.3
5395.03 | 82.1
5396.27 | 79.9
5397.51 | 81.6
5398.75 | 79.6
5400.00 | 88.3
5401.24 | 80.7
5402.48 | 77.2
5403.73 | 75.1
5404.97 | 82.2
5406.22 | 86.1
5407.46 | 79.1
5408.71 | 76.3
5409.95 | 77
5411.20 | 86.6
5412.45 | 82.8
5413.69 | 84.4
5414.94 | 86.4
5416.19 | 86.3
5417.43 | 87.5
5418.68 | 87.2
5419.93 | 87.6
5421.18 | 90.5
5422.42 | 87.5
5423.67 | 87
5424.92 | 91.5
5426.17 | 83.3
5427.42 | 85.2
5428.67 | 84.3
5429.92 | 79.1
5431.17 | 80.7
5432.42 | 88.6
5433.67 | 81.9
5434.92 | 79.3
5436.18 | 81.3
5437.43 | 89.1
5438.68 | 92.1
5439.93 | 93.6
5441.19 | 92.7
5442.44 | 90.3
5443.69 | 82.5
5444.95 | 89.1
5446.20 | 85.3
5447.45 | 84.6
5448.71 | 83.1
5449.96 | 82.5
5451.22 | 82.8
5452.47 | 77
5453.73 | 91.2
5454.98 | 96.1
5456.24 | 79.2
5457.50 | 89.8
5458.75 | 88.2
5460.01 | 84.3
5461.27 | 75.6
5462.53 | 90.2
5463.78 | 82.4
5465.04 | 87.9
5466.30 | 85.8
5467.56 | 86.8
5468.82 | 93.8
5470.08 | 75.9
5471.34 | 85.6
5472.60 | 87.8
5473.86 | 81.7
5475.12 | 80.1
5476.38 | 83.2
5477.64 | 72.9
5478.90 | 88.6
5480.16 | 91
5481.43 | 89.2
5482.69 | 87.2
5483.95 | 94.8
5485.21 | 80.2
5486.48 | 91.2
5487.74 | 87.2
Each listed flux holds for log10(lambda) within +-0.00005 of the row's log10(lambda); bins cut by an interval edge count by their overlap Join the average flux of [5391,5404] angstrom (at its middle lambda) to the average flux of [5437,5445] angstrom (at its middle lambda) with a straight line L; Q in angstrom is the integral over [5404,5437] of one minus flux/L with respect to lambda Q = 0.86 angstrom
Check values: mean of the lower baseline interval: 82.5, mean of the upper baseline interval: 90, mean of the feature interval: 84.2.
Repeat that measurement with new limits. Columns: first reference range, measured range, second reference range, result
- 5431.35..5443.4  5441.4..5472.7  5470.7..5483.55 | 0.2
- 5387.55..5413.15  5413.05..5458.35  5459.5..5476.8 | -1.5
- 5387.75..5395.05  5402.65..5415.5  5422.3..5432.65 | 0.5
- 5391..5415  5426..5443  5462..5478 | -0.5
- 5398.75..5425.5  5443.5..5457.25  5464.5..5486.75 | 0.0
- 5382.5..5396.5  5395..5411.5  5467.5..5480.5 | 0.9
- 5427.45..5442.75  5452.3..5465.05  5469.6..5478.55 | -0.4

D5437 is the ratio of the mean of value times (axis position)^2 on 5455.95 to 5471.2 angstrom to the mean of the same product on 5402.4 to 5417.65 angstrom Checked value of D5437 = 1.06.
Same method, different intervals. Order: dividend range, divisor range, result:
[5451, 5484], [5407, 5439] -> 1.03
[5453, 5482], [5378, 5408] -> 1.04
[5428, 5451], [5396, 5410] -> 1.08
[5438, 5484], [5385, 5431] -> 1.04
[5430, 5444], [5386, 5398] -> 1.04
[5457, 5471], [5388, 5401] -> 1.05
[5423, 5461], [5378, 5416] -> 1.04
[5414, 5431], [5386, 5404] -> 1.05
